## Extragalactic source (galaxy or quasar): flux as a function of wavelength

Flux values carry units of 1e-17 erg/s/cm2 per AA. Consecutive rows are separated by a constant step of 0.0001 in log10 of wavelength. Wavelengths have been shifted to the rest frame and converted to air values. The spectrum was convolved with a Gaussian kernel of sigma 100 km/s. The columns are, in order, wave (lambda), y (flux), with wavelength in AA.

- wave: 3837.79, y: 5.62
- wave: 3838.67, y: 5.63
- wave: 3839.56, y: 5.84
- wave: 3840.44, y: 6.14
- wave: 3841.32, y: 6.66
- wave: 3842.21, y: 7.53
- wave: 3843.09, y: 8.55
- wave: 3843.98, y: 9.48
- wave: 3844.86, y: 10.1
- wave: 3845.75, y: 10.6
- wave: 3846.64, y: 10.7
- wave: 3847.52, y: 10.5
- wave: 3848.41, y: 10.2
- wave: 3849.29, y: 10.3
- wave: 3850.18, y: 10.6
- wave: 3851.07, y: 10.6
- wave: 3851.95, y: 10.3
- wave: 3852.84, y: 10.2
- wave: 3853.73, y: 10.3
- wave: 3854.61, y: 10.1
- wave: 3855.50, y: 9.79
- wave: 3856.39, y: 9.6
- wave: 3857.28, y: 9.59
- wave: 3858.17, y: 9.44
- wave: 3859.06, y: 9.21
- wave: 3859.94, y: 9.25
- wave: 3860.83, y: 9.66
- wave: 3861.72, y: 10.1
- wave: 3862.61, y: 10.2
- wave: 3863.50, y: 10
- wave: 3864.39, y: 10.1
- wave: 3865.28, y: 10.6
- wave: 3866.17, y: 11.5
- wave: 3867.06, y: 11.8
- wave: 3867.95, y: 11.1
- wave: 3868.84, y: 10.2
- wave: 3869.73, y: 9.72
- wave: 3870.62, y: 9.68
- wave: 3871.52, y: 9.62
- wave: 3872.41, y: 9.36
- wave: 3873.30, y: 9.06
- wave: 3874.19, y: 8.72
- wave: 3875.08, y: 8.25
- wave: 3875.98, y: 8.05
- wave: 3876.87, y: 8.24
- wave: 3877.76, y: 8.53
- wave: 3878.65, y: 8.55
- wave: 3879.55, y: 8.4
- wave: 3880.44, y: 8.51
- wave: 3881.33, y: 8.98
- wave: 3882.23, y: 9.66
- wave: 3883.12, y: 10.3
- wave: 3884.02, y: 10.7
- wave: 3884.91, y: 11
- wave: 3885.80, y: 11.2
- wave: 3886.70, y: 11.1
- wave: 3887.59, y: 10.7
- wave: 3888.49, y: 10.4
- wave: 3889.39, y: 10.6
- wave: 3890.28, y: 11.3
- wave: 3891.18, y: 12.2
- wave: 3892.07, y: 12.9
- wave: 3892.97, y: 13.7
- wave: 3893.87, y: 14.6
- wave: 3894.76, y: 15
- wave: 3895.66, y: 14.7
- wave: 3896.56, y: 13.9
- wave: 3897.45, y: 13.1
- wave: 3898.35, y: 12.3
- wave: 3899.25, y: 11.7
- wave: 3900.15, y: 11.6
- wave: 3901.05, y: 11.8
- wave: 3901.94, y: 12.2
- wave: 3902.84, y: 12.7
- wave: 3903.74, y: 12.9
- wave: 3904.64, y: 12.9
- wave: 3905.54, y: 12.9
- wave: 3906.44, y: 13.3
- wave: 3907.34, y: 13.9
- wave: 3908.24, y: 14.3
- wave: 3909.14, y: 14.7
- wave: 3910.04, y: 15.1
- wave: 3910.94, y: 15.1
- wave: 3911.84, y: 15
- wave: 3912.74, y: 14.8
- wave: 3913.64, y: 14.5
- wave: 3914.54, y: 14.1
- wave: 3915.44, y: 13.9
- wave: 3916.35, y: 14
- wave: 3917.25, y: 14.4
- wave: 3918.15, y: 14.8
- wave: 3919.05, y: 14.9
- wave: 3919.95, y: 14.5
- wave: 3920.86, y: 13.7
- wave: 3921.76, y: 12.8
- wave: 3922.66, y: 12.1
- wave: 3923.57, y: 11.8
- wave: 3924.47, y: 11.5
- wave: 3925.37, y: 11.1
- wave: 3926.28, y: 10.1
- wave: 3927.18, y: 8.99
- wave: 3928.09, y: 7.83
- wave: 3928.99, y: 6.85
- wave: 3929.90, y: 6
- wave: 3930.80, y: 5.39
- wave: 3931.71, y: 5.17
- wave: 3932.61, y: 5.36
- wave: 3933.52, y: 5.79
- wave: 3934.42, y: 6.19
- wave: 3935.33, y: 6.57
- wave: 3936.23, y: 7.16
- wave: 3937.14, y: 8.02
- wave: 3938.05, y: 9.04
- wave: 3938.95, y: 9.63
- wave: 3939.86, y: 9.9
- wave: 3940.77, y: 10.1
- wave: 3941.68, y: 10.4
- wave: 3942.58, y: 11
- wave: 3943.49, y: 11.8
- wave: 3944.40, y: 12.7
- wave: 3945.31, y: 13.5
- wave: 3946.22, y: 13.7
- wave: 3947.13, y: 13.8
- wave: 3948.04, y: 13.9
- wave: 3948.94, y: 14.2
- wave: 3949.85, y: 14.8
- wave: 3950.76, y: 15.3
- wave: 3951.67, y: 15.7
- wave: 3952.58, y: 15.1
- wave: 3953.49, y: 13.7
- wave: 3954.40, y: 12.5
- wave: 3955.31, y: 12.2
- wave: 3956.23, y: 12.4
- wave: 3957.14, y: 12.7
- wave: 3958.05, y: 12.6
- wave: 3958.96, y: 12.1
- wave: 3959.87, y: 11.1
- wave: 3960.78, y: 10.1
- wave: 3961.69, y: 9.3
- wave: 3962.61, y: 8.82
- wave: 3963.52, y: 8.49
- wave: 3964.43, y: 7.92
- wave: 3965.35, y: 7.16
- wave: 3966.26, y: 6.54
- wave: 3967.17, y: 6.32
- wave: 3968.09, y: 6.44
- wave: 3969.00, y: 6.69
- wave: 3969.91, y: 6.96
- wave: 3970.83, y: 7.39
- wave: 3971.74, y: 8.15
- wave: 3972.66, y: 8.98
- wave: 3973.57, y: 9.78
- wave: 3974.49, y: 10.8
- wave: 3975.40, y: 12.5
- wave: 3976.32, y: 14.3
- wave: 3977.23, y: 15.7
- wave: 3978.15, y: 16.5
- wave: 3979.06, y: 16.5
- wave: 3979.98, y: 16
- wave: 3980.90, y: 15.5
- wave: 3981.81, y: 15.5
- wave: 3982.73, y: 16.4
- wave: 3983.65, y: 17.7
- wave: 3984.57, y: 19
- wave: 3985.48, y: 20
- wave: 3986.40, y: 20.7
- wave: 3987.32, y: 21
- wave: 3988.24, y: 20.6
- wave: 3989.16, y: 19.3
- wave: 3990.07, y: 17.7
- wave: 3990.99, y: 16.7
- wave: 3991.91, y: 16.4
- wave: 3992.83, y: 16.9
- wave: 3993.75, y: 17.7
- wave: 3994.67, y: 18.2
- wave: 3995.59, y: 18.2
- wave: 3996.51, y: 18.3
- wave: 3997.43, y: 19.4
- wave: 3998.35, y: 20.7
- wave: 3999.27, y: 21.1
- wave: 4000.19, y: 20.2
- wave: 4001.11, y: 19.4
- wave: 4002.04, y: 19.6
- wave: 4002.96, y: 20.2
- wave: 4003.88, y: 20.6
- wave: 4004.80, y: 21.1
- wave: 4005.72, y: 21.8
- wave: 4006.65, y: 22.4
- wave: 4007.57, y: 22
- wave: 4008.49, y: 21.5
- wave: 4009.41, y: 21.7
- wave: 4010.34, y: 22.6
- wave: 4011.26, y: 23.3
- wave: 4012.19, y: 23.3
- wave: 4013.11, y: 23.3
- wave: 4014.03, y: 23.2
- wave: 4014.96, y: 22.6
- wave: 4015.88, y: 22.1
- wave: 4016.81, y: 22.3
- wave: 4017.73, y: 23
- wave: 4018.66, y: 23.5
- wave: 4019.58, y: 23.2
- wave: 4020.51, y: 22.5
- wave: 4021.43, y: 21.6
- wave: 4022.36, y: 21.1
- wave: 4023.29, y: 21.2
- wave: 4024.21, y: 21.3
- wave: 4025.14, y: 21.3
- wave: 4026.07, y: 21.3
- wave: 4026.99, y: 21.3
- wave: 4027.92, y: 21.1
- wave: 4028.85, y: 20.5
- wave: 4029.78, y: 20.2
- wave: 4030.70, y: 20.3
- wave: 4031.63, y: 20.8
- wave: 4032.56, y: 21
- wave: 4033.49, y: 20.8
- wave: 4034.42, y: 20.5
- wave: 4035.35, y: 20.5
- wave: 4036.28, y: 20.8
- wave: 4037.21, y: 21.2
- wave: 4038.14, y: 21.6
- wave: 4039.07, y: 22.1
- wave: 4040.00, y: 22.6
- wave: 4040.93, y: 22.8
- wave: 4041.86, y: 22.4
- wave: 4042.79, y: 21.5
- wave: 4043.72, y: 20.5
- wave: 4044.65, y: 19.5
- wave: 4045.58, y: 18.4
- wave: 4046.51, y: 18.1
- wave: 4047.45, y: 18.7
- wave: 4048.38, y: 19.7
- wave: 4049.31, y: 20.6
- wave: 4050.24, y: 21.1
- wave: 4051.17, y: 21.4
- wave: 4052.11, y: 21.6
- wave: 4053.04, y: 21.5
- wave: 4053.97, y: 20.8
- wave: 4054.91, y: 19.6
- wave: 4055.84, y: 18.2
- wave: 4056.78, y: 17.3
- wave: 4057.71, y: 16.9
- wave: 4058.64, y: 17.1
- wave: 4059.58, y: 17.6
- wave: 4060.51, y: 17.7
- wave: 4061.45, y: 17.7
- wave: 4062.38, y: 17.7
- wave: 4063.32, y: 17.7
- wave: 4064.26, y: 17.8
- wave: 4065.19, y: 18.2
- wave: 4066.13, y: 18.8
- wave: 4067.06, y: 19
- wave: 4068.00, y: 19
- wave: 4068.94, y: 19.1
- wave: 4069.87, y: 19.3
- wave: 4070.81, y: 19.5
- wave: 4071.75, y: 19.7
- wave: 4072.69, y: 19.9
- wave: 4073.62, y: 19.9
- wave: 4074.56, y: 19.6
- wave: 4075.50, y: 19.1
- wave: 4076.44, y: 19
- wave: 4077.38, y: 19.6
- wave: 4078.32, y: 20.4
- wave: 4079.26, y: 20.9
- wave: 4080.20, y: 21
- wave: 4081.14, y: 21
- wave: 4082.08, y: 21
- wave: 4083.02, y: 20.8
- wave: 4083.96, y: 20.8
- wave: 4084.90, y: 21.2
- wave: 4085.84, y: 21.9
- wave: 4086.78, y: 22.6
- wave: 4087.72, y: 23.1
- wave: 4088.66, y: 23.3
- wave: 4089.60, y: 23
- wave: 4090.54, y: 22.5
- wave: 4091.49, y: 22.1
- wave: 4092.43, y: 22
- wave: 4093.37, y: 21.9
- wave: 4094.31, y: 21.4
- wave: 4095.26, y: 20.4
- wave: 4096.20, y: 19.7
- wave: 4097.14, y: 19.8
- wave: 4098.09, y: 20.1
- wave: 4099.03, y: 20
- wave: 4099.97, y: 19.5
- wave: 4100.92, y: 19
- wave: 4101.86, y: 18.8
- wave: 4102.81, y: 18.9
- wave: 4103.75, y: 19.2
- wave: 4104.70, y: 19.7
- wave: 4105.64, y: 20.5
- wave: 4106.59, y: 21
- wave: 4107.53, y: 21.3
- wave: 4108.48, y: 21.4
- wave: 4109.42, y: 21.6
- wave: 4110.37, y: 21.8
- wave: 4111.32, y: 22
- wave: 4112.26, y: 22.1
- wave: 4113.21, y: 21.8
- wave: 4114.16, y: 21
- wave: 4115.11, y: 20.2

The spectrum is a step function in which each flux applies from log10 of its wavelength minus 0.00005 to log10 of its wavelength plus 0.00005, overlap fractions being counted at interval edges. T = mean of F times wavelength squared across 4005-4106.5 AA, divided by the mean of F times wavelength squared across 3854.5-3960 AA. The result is 1.96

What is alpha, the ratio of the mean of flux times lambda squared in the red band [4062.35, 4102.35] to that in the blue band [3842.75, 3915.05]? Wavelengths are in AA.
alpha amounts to 2.01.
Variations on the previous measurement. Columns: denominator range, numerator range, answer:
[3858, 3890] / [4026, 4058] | 2.28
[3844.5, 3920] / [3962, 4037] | 1.67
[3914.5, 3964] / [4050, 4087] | 1.87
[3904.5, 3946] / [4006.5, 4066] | 1.95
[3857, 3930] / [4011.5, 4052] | 1.99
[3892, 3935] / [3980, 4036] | 1.78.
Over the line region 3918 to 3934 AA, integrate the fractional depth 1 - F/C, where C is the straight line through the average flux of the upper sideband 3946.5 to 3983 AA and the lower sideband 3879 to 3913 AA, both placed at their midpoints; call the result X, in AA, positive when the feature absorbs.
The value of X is 3.02 AA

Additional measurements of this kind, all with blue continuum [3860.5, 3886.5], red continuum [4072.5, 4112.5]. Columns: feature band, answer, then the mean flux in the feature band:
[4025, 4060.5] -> -4.0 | 20.3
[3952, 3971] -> 5.7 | 9.9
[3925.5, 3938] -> 5.5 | 7.05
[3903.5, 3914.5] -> -2.5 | 14.1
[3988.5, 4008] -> -4.1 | 19.4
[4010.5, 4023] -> -4.2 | 22.7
